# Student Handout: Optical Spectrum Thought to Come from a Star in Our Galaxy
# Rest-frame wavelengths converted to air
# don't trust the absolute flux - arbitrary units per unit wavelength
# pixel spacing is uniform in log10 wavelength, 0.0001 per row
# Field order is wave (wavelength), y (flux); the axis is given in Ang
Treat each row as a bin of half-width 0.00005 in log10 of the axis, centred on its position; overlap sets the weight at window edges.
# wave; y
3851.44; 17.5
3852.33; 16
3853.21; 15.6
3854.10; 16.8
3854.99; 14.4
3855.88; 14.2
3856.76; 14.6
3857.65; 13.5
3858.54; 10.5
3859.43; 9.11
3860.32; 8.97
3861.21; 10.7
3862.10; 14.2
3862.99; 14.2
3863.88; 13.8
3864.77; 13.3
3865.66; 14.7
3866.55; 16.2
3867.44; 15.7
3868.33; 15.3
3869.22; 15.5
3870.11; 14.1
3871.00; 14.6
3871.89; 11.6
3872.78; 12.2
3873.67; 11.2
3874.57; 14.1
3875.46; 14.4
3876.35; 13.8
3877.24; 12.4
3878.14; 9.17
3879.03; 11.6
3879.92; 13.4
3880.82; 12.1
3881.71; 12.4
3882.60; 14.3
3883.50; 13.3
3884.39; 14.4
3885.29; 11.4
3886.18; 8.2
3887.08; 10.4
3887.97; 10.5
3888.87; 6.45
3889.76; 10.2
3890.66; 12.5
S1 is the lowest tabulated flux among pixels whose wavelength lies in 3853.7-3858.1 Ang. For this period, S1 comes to 13.5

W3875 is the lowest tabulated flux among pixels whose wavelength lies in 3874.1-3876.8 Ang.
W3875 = 13.8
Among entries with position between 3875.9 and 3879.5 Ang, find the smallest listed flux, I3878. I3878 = 9.17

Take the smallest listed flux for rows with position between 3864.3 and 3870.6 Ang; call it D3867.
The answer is 13.3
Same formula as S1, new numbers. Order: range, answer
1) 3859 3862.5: 8.97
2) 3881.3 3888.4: 8.2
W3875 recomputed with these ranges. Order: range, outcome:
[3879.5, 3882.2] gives 12.1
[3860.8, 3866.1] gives 10.7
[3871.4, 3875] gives 11.2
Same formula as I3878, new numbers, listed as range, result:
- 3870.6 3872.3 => 11.6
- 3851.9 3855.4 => 14.4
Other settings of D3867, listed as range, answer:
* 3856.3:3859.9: 9.11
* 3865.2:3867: 14.7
